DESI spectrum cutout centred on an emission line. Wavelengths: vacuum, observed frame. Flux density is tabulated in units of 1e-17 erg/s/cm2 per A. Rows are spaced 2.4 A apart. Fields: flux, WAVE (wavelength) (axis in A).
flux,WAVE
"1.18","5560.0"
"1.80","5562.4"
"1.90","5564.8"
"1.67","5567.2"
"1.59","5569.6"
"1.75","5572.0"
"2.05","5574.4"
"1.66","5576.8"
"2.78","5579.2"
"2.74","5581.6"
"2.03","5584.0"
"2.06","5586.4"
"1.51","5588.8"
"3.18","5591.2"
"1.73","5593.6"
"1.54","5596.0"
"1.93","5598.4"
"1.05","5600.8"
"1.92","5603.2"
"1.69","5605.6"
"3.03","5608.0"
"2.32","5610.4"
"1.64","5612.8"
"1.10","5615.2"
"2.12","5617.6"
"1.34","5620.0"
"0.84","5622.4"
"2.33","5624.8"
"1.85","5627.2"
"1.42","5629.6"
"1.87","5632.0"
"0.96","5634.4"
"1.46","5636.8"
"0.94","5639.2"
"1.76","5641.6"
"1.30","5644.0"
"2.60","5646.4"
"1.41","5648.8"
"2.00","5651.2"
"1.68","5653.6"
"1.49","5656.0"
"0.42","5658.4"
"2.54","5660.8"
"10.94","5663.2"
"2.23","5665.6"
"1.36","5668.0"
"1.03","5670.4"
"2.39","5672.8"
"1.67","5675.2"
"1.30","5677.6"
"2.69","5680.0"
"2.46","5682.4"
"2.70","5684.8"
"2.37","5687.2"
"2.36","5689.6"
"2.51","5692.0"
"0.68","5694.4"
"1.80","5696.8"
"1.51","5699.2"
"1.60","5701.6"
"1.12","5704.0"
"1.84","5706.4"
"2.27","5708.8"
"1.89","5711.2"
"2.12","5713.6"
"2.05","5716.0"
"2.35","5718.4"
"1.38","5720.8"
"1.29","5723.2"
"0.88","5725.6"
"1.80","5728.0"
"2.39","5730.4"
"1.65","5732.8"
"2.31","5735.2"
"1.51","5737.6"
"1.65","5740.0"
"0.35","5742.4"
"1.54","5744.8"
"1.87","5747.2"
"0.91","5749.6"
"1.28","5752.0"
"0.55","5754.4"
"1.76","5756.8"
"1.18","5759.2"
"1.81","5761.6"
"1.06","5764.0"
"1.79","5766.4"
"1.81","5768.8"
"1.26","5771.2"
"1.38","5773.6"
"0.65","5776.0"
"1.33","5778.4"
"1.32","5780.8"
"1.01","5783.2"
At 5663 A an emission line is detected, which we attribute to [O III]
